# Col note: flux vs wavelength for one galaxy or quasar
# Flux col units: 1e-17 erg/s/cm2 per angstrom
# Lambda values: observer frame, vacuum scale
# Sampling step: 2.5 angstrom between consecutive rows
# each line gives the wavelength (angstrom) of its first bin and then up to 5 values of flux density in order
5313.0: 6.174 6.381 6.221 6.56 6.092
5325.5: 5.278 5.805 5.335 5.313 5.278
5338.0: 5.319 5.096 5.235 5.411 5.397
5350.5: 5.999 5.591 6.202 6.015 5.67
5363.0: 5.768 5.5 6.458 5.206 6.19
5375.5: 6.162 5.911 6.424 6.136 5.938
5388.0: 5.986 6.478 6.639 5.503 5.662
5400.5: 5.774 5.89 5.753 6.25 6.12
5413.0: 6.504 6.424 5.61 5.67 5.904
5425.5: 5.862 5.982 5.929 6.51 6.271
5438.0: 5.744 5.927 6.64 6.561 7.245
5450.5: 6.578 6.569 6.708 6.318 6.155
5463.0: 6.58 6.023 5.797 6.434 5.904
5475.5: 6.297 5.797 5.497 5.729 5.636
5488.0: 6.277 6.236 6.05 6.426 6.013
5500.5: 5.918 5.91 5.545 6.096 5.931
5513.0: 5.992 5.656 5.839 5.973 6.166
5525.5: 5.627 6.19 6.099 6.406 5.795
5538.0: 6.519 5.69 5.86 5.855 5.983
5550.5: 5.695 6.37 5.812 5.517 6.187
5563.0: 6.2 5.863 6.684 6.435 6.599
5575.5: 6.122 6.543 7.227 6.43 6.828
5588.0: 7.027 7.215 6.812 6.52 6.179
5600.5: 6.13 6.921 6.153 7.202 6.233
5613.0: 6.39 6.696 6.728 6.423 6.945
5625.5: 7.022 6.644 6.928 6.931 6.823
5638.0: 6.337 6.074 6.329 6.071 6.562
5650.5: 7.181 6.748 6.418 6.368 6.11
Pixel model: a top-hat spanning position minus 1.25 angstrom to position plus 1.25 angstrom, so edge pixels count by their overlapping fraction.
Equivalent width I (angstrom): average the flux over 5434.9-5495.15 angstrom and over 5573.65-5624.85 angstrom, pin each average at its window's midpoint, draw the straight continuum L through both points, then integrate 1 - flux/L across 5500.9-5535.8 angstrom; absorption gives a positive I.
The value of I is 2.37 angstrom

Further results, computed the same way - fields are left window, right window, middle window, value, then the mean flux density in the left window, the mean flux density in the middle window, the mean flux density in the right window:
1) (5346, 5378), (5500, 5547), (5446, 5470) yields -2.19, 5.84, 6.44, 5.95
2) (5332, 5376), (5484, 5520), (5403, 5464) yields -4.34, 5.65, 6.23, 5.96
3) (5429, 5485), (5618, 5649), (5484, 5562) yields 4.76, 6.23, 5.98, 6.6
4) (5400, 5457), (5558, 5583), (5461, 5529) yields 3.25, 6.2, 5.98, 6.38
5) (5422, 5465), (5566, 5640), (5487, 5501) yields 0.56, 6.32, 6.16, 6.65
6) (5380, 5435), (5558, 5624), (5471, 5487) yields 1.00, 6.04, 5.85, 6.54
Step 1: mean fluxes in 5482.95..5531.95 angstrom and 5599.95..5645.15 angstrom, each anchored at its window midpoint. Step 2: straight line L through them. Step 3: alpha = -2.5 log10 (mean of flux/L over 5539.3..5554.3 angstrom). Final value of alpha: 0.05 mag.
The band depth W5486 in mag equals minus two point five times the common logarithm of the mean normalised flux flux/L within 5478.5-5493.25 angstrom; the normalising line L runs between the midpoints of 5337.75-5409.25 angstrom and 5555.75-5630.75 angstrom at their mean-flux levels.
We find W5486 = 0.06 mag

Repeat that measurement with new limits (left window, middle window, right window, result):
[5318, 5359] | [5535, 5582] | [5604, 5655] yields 0.04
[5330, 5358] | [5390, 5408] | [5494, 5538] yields -0.06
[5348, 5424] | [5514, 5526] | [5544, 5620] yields 0.07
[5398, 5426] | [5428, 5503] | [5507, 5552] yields -0.04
